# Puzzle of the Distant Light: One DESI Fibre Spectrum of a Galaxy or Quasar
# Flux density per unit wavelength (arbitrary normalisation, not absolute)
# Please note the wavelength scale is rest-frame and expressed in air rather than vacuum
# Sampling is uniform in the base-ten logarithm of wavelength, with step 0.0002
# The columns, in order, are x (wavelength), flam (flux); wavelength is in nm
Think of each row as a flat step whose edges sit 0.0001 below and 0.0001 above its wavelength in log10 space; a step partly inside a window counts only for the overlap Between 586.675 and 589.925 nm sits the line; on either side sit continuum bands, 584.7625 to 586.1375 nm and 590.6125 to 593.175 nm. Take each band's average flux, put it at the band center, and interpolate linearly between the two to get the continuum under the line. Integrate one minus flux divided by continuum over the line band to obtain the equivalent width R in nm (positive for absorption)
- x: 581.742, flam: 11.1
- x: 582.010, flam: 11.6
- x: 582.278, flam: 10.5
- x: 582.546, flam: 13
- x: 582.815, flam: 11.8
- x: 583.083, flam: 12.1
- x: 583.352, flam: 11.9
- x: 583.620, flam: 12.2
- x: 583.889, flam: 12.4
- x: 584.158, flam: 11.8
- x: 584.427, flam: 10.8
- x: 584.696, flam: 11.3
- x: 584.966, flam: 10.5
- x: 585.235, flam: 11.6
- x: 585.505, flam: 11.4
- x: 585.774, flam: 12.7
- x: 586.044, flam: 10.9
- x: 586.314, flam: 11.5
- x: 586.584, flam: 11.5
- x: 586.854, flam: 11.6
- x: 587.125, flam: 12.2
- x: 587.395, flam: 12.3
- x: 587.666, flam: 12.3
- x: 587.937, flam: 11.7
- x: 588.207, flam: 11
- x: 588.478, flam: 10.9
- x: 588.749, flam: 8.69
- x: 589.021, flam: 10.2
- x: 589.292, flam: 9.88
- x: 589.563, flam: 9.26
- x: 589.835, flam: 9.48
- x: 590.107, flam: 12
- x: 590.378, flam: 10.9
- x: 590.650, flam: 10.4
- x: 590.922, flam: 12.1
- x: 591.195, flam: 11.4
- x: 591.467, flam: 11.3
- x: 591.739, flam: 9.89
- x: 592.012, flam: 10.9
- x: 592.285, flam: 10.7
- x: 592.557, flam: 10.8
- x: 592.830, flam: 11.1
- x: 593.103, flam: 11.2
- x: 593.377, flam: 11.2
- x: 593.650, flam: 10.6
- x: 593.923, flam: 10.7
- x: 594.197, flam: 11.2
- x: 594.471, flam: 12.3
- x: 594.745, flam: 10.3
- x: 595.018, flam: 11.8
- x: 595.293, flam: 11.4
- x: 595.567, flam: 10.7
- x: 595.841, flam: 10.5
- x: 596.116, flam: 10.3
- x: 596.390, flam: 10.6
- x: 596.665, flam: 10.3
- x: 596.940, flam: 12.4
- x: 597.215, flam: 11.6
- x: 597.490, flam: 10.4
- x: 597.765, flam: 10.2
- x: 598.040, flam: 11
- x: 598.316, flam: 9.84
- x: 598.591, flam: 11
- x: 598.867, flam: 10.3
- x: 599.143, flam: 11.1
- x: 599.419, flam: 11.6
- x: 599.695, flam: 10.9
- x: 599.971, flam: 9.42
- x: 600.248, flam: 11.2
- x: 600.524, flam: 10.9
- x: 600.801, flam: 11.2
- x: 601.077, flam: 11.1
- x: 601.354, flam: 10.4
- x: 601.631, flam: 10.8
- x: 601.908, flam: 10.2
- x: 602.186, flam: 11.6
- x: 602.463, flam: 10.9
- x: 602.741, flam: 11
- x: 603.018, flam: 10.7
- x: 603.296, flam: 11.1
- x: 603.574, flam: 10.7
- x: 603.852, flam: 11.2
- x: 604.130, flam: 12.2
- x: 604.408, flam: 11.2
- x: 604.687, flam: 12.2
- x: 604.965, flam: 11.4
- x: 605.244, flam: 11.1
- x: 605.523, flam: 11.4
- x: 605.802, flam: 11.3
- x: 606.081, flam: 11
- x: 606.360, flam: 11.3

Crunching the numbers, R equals 0.12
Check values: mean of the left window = 11.4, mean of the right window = 11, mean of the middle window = 10.8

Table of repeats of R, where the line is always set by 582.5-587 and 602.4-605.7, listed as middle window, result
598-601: 0.16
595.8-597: 0.07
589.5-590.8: 0.12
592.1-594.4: 0.10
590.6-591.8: 0.04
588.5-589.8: 0.22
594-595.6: 0.02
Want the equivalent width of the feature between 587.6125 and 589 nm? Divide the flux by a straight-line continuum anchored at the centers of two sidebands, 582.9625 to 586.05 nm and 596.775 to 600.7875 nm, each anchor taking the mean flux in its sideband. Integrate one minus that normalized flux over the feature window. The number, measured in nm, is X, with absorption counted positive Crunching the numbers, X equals 0.08 nm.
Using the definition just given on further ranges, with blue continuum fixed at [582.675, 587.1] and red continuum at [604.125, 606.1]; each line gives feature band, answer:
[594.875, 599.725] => 0.27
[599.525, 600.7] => 0.09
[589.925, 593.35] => 0.16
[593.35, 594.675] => 0.05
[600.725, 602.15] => 0.09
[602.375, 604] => 0.07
